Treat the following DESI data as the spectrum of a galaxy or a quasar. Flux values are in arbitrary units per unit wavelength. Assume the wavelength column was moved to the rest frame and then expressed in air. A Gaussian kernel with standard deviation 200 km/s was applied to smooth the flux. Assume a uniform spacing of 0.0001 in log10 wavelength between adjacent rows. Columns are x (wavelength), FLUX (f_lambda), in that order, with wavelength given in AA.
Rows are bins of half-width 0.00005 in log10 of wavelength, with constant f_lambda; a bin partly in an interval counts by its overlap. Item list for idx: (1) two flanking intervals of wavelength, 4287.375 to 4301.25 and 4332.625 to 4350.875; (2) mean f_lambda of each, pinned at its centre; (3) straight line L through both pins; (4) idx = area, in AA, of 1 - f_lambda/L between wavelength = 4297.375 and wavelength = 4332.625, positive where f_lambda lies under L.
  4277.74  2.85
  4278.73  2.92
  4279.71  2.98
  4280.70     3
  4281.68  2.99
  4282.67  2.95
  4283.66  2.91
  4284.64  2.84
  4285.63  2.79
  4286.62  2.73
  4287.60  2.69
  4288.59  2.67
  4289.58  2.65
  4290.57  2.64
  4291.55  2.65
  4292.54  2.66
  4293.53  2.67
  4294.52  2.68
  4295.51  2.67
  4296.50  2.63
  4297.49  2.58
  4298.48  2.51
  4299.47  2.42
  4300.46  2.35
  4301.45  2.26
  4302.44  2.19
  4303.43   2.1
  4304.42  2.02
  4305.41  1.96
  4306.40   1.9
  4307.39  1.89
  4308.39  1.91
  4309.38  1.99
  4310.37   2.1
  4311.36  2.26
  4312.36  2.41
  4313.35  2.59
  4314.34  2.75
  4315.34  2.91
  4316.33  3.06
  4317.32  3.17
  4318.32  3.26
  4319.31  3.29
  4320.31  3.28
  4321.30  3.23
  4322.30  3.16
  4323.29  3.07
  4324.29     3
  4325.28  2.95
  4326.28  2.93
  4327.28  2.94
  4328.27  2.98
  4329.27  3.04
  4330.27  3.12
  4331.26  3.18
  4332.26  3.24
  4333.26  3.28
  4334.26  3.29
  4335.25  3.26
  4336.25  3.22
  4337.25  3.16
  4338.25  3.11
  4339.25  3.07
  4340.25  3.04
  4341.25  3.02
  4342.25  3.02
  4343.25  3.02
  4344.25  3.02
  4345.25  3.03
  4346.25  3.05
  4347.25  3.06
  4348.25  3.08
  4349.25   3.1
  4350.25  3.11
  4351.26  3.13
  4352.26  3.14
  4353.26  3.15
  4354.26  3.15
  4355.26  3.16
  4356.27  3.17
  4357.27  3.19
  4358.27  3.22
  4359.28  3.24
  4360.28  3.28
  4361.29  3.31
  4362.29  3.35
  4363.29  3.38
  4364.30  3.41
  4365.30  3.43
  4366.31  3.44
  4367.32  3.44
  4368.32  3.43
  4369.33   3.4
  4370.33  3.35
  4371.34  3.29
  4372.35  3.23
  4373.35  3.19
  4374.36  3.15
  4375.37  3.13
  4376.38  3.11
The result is 2.0 AA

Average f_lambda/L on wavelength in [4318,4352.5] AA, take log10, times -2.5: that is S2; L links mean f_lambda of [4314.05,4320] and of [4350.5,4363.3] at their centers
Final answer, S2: 0.01 mag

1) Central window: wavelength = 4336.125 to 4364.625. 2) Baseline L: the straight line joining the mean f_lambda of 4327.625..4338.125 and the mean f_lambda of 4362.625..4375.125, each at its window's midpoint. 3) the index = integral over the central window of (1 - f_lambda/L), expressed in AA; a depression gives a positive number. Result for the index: 0.92 AA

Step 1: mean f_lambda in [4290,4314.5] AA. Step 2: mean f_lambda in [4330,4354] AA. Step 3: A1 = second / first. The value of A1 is 1.33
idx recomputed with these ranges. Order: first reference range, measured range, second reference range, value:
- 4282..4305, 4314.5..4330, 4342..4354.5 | -1.3 AA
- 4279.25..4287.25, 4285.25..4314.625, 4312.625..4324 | 5.6 AA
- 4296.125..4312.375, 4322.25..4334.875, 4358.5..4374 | -2.1 AA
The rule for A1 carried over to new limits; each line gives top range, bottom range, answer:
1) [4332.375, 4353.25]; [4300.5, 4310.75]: 1.52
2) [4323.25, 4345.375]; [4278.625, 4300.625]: 1.13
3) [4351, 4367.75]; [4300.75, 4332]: 1.22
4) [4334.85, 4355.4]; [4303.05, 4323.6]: 1.20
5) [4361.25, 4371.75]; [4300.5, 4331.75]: 1.27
